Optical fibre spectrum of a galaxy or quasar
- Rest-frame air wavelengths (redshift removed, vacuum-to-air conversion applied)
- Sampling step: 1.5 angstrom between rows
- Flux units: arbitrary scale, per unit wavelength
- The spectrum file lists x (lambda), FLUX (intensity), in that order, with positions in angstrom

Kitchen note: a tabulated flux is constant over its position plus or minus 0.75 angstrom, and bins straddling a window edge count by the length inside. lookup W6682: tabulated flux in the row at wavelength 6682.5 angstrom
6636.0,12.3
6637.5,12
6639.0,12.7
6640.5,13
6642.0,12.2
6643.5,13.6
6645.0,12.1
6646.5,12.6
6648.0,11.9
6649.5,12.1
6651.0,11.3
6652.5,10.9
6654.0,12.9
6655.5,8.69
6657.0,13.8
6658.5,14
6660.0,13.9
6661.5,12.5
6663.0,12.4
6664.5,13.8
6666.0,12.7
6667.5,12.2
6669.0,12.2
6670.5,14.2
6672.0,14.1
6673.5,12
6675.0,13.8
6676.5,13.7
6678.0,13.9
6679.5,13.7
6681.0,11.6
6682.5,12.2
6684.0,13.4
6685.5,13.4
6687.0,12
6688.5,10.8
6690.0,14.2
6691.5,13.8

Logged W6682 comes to 12.2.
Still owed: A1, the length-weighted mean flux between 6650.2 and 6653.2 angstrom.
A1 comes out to 11.1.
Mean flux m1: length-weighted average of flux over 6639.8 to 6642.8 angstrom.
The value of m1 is 12.6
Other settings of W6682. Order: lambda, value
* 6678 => 13.9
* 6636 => 12.3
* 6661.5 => 12.5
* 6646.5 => 12.6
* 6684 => 13.4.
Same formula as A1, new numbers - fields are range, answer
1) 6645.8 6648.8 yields 12.2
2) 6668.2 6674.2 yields 13.1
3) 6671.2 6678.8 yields 13.5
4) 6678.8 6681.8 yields 12.6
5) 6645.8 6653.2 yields 11.8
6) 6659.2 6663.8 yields 13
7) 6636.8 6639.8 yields 12.4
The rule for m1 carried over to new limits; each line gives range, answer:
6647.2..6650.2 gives 12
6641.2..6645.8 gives 12.6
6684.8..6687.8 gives 12.7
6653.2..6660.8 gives 12.6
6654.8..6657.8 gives 11.3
